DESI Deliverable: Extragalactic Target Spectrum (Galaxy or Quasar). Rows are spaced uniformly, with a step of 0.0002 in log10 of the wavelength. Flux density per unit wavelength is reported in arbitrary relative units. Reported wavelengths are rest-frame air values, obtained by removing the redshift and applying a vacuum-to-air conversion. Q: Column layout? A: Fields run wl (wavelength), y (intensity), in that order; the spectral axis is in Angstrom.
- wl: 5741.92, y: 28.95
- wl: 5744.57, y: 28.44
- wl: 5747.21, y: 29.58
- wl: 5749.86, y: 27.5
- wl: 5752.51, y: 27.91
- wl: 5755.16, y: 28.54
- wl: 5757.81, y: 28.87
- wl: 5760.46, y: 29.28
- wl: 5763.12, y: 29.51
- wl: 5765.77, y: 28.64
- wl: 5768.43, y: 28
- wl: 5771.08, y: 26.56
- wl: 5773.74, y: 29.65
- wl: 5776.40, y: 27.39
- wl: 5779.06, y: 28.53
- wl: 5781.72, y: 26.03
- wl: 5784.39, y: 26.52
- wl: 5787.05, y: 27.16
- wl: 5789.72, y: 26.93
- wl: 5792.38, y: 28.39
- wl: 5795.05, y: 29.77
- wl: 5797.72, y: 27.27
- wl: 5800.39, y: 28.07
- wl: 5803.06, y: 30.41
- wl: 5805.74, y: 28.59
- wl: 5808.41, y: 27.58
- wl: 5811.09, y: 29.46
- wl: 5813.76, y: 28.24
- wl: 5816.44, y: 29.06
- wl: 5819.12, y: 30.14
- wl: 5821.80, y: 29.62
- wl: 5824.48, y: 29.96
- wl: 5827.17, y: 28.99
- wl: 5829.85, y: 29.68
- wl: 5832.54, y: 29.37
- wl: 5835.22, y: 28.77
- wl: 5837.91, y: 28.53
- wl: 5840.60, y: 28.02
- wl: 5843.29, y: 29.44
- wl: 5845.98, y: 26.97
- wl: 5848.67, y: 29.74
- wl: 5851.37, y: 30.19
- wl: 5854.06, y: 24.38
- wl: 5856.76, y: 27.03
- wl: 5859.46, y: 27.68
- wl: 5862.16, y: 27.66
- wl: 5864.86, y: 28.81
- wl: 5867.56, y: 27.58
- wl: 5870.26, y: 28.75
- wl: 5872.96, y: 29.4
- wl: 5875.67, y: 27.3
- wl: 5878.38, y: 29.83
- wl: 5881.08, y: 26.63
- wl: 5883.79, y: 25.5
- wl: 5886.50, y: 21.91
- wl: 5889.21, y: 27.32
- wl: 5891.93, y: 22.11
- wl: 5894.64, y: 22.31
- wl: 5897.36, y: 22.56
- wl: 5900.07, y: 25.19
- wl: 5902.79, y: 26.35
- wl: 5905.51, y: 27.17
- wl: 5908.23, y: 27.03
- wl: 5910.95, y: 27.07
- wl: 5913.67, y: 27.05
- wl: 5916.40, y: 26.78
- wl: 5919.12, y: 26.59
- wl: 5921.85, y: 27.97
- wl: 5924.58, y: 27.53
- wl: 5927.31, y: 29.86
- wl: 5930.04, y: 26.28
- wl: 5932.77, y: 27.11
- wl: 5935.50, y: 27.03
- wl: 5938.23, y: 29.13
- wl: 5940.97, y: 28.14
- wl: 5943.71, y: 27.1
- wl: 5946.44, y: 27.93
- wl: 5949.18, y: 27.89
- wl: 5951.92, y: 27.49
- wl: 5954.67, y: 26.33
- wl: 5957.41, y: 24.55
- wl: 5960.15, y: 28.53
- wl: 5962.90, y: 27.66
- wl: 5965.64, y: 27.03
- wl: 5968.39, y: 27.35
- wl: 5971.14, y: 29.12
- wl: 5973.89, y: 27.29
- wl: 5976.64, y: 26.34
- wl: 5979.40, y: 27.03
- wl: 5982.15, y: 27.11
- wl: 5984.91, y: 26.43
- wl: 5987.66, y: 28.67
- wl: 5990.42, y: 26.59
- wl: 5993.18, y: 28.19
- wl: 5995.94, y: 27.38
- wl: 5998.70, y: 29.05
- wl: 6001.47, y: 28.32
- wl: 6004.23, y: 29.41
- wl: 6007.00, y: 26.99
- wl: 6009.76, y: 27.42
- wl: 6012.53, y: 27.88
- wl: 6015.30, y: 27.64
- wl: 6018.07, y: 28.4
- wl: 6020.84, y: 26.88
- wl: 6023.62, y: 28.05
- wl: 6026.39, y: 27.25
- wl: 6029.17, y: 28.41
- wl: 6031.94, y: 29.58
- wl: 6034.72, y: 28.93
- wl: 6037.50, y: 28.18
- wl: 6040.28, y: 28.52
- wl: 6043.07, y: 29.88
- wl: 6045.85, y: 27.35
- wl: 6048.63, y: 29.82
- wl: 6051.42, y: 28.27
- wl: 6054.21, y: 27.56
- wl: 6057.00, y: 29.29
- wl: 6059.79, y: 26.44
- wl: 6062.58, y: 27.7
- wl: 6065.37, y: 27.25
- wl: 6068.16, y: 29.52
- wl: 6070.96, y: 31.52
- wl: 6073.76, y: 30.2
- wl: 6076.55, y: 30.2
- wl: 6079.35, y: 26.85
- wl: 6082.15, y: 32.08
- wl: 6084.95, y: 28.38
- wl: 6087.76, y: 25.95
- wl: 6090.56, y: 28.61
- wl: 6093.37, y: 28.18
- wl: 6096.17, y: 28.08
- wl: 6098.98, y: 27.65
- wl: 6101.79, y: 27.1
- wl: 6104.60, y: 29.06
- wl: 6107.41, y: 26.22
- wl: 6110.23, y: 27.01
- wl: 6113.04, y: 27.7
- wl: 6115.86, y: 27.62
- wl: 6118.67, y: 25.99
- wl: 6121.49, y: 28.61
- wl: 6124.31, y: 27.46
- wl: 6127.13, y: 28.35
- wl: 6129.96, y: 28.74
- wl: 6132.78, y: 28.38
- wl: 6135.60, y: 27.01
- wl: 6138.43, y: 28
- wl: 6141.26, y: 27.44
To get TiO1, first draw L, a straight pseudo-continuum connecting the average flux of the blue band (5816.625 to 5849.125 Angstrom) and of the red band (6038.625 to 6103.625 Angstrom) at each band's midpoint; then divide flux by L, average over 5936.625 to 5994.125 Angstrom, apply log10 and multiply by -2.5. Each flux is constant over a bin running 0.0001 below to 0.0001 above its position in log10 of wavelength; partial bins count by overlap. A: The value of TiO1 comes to 0.05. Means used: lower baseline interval 29.1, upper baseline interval 28.5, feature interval 27.4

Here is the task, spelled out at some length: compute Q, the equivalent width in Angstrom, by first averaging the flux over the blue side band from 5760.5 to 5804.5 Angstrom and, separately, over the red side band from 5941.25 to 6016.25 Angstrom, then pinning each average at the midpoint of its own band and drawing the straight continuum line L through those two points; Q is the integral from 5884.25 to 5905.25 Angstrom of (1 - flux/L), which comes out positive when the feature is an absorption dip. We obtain 2.7 Angstrom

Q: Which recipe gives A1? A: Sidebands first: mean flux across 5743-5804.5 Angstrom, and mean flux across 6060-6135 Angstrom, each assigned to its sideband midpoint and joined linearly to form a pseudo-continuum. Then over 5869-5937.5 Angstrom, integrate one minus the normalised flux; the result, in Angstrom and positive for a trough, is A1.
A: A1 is 4.1 Angstrom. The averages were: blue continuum 28.2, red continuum 28.2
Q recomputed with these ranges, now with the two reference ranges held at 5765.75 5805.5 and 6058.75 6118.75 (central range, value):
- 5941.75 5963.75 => 0.7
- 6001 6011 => 0.0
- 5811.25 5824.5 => -0.7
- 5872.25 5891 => 0.9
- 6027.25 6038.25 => -0.2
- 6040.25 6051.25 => -0.3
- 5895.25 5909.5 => 1.3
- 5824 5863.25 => -0.6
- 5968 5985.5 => 0.5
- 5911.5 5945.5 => 0.6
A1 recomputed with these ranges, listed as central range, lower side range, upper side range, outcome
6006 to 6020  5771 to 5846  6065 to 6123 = 0.35 Angstrom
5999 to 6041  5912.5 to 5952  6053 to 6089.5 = 0.22 Angstrom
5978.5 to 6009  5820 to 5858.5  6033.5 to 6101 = 0.91 Angstrom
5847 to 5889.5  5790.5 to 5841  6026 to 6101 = 2.04 Angstrom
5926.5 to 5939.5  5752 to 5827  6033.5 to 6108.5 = 0.31 Angstrom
